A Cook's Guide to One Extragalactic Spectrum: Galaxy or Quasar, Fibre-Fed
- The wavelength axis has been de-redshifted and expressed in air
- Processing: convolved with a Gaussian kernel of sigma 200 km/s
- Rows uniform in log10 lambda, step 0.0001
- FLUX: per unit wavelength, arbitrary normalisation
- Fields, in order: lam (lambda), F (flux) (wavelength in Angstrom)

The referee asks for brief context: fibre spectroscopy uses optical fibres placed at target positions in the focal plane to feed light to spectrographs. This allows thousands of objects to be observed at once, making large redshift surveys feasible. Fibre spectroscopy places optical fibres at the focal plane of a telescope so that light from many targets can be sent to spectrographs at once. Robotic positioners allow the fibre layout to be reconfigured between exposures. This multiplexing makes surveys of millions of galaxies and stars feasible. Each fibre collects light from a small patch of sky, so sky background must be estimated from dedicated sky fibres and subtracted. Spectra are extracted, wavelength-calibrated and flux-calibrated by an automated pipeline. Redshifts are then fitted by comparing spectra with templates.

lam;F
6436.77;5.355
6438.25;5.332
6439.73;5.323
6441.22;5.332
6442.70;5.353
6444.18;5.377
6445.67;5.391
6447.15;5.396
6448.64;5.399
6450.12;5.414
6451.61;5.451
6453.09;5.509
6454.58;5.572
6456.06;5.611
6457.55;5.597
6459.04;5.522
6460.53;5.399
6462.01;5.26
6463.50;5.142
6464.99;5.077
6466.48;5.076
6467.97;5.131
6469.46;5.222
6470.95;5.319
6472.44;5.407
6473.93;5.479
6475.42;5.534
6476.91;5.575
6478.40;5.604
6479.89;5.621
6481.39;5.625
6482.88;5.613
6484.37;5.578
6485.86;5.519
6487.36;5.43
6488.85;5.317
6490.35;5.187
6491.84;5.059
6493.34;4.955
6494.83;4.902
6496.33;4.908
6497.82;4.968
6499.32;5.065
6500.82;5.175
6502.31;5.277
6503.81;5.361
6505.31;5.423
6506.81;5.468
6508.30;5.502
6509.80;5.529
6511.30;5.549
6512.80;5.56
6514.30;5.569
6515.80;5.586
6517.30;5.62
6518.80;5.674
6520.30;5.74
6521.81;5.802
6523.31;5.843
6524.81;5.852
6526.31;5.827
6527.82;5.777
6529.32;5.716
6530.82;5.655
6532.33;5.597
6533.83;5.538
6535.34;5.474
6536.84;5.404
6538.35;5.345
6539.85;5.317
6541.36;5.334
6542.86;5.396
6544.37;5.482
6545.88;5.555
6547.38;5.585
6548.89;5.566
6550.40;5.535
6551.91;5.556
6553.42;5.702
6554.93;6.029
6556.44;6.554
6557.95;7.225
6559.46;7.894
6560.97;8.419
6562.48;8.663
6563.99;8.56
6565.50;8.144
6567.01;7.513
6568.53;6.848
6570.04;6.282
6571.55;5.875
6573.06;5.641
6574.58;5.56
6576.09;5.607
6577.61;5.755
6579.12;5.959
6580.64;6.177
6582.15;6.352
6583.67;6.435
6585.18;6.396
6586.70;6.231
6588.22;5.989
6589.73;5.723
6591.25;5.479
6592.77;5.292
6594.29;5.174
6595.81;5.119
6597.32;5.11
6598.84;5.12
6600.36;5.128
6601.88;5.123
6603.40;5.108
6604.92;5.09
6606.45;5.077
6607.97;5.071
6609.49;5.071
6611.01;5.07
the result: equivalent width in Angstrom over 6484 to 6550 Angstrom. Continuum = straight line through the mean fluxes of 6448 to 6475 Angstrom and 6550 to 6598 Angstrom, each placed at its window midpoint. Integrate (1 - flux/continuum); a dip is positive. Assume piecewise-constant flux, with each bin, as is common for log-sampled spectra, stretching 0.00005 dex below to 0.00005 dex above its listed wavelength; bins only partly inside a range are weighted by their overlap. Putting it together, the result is 4.5 Angstrom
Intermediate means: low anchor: 5.37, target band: 5.45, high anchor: 6.34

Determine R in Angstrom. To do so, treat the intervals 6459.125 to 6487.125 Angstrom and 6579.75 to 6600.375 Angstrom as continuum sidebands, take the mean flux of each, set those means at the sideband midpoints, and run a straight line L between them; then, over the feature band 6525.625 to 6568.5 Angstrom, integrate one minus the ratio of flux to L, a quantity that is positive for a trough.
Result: -4.9 Angstrom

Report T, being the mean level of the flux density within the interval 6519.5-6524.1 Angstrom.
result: 5.79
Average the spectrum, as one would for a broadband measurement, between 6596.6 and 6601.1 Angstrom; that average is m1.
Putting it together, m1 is 5.12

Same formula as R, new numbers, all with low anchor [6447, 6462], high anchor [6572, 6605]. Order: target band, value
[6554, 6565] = -3.9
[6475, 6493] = 0.2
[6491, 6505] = 1.1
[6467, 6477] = 0.3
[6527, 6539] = 0.0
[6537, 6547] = 0.3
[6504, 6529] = -0.4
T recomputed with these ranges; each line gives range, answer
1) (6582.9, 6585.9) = 6.42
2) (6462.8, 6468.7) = 5.1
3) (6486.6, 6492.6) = 5.24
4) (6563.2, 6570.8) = 7.48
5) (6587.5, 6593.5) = 5.62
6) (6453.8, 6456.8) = 5.6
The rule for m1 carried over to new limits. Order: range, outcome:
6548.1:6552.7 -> 5.55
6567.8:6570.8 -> 6.57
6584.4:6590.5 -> 6.09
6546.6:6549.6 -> 5.59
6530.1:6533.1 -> 5.62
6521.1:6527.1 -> 5.83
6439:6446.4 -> 5.35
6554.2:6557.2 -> 6.29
